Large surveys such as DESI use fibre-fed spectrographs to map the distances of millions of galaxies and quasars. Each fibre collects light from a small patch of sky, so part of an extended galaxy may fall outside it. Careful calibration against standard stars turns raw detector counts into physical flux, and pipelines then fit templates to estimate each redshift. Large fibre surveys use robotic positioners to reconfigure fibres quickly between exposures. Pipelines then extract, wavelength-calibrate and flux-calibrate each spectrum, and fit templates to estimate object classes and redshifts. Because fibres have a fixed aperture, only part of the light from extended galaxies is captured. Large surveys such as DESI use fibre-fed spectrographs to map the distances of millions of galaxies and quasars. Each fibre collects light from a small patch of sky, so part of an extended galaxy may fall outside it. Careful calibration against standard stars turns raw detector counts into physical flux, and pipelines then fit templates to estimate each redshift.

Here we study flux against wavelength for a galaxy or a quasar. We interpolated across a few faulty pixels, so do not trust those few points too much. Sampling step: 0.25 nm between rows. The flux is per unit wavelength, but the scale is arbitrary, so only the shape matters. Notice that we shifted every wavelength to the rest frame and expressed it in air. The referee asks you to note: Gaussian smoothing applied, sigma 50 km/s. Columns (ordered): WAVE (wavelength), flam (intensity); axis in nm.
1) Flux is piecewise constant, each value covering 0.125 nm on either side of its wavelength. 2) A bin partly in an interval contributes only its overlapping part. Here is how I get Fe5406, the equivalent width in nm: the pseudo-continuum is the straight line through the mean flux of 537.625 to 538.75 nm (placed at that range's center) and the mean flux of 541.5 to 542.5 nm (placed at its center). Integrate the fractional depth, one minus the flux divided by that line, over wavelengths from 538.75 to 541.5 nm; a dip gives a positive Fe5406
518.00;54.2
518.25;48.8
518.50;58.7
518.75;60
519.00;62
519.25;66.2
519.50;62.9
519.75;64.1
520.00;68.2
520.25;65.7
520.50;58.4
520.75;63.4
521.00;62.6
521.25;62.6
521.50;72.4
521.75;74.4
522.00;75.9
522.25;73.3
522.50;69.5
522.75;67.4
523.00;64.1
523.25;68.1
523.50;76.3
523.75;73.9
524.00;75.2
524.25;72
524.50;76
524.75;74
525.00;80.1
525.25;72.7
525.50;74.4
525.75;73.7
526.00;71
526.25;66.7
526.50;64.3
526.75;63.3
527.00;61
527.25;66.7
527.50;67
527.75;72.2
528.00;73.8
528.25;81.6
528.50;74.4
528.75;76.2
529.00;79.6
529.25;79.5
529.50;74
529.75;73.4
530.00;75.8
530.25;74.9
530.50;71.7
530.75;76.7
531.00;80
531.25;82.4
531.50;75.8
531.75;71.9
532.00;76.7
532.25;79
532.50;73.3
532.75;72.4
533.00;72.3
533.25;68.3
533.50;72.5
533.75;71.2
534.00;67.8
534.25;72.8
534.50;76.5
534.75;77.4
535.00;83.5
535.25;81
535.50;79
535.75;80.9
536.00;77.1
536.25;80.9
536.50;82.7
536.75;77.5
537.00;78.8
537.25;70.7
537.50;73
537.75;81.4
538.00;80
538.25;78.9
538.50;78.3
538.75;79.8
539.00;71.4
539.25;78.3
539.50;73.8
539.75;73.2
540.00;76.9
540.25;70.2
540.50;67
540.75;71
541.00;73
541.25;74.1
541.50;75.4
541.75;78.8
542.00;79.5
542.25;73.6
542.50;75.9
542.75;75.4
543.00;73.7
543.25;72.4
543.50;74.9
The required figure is 0.17 nm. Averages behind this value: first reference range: 79.7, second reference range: 76.9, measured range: 73.3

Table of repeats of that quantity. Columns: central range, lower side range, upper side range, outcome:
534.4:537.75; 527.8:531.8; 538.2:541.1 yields -0.16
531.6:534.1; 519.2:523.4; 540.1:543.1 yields -0.06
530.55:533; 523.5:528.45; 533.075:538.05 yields -0.05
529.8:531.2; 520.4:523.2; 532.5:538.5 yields -0.05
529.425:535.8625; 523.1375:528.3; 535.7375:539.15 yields -0.02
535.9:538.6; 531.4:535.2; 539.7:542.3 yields -0.15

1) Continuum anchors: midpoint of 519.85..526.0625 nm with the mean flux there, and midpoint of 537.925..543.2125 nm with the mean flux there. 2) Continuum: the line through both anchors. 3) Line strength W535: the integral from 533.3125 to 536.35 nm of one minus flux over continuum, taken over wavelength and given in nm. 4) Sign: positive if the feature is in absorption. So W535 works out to -0.12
